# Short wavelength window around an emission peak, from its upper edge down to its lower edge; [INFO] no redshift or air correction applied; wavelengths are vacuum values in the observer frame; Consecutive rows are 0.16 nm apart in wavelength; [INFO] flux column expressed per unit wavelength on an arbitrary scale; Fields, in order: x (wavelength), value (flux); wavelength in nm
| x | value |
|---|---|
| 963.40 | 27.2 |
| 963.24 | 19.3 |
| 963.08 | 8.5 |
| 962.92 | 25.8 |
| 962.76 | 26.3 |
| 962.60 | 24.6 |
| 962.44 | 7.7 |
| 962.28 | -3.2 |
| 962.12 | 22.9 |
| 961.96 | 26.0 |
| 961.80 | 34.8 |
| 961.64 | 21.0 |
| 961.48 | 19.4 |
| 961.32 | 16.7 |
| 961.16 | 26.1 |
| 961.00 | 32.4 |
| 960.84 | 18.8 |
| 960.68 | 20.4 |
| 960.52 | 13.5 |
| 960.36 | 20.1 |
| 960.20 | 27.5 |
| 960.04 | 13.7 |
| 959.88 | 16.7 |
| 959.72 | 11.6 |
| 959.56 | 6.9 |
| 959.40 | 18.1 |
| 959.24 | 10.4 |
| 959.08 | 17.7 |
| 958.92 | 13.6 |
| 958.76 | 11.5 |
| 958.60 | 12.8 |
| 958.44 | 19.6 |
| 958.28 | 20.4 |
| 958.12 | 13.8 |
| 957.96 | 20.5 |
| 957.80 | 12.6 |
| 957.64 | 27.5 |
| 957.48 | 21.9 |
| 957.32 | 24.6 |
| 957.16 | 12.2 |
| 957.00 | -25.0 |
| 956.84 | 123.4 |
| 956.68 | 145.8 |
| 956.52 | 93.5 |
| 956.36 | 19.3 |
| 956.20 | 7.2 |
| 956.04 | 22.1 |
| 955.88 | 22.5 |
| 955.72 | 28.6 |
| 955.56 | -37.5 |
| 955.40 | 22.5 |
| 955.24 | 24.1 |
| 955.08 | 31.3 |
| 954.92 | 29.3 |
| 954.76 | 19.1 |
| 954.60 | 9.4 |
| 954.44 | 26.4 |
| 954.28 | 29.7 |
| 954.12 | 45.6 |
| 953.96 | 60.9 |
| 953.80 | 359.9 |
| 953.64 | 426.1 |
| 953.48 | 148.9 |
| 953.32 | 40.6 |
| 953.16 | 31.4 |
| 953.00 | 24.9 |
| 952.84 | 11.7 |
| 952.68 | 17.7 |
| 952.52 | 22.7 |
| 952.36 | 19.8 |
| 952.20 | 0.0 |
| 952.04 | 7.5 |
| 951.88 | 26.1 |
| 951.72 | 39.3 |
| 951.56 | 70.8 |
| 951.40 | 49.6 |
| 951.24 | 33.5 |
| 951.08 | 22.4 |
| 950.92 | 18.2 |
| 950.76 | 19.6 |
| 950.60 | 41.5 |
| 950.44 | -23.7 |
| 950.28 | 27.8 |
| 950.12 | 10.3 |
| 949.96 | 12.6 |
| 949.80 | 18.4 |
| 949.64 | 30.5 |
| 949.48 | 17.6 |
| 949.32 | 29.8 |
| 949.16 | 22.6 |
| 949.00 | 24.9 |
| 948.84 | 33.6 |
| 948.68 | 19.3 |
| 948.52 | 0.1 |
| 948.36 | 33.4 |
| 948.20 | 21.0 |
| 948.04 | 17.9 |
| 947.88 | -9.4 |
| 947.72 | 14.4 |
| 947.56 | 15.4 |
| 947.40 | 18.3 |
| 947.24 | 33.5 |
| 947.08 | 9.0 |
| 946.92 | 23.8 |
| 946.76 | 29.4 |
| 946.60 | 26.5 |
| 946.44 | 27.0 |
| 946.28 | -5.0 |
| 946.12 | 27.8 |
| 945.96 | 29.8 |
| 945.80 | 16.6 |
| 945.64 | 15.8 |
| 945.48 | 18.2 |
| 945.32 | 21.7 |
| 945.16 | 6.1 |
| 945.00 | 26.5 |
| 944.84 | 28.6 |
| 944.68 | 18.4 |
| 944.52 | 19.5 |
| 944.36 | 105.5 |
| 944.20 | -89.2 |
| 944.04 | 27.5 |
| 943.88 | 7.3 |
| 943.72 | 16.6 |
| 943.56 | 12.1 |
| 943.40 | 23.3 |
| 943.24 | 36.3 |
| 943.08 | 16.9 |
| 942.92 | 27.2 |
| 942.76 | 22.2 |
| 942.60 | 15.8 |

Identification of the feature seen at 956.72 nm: [N II] 6583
